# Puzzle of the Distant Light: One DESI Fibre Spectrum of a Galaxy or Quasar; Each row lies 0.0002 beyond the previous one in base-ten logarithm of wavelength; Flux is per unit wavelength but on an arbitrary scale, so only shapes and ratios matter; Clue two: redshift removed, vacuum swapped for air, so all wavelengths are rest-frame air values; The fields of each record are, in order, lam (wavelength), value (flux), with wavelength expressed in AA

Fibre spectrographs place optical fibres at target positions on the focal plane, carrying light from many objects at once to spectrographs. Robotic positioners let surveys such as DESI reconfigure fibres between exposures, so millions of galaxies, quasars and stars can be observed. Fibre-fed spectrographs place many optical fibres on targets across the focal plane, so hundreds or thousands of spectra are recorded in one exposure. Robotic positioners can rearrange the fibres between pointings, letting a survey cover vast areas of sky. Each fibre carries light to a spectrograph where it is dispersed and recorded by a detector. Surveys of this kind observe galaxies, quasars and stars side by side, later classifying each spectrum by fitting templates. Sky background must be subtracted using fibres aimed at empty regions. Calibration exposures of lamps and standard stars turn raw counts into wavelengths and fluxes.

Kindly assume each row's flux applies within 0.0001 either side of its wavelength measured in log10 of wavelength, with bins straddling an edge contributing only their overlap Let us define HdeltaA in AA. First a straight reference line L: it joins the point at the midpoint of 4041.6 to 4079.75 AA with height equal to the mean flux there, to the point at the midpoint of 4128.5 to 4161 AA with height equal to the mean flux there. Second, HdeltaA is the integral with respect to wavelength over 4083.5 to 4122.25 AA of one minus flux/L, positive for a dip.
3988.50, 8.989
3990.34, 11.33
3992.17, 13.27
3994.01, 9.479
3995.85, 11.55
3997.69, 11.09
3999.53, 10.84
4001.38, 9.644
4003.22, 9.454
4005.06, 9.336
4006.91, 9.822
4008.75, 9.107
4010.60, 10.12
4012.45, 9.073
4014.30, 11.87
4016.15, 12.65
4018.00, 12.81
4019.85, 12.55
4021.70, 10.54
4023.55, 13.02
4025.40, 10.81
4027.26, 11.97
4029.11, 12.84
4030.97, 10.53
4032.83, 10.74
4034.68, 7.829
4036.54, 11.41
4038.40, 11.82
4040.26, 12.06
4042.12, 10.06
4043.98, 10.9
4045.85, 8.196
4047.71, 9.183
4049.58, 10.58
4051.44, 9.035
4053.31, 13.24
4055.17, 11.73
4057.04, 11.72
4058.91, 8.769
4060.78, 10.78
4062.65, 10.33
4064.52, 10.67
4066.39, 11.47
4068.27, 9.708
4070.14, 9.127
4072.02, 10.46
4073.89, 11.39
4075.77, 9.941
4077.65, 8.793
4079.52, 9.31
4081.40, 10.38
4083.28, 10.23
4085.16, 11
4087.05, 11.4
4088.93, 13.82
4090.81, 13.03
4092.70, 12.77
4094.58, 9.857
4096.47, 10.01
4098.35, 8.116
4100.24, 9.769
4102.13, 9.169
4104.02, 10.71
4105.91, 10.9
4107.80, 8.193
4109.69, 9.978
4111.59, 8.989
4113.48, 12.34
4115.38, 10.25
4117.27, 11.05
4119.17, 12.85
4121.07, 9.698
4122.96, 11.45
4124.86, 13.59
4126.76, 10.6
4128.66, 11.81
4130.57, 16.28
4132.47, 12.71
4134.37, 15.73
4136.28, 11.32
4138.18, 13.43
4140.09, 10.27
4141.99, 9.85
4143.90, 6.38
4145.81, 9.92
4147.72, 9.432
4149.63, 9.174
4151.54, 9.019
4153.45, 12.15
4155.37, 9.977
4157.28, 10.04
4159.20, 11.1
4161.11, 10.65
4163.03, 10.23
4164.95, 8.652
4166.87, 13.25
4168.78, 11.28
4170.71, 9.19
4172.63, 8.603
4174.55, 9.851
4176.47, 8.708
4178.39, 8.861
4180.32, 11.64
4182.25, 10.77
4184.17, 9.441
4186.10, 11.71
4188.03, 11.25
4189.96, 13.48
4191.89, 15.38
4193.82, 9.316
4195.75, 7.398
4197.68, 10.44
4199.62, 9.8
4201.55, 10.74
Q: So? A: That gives -0.1 AA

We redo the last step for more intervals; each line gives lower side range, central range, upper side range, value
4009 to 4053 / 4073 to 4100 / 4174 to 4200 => 0.3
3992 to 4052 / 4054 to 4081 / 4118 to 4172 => 1.3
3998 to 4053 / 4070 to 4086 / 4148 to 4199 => 0.7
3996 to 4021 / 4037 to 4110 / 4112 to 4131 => 5.3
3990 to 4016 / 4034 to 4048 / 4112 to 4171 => 0.5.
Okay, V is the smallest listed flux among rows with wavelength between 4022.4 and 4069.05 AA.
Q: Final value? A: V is 7.829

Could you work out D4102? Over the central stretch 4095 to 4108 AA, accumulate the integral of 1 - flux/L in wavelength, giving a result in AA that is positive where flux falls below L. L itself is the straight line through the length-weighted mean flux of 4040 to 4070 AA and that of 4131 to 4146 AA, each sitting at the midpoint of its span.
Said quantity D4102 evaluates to 1.6 AA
